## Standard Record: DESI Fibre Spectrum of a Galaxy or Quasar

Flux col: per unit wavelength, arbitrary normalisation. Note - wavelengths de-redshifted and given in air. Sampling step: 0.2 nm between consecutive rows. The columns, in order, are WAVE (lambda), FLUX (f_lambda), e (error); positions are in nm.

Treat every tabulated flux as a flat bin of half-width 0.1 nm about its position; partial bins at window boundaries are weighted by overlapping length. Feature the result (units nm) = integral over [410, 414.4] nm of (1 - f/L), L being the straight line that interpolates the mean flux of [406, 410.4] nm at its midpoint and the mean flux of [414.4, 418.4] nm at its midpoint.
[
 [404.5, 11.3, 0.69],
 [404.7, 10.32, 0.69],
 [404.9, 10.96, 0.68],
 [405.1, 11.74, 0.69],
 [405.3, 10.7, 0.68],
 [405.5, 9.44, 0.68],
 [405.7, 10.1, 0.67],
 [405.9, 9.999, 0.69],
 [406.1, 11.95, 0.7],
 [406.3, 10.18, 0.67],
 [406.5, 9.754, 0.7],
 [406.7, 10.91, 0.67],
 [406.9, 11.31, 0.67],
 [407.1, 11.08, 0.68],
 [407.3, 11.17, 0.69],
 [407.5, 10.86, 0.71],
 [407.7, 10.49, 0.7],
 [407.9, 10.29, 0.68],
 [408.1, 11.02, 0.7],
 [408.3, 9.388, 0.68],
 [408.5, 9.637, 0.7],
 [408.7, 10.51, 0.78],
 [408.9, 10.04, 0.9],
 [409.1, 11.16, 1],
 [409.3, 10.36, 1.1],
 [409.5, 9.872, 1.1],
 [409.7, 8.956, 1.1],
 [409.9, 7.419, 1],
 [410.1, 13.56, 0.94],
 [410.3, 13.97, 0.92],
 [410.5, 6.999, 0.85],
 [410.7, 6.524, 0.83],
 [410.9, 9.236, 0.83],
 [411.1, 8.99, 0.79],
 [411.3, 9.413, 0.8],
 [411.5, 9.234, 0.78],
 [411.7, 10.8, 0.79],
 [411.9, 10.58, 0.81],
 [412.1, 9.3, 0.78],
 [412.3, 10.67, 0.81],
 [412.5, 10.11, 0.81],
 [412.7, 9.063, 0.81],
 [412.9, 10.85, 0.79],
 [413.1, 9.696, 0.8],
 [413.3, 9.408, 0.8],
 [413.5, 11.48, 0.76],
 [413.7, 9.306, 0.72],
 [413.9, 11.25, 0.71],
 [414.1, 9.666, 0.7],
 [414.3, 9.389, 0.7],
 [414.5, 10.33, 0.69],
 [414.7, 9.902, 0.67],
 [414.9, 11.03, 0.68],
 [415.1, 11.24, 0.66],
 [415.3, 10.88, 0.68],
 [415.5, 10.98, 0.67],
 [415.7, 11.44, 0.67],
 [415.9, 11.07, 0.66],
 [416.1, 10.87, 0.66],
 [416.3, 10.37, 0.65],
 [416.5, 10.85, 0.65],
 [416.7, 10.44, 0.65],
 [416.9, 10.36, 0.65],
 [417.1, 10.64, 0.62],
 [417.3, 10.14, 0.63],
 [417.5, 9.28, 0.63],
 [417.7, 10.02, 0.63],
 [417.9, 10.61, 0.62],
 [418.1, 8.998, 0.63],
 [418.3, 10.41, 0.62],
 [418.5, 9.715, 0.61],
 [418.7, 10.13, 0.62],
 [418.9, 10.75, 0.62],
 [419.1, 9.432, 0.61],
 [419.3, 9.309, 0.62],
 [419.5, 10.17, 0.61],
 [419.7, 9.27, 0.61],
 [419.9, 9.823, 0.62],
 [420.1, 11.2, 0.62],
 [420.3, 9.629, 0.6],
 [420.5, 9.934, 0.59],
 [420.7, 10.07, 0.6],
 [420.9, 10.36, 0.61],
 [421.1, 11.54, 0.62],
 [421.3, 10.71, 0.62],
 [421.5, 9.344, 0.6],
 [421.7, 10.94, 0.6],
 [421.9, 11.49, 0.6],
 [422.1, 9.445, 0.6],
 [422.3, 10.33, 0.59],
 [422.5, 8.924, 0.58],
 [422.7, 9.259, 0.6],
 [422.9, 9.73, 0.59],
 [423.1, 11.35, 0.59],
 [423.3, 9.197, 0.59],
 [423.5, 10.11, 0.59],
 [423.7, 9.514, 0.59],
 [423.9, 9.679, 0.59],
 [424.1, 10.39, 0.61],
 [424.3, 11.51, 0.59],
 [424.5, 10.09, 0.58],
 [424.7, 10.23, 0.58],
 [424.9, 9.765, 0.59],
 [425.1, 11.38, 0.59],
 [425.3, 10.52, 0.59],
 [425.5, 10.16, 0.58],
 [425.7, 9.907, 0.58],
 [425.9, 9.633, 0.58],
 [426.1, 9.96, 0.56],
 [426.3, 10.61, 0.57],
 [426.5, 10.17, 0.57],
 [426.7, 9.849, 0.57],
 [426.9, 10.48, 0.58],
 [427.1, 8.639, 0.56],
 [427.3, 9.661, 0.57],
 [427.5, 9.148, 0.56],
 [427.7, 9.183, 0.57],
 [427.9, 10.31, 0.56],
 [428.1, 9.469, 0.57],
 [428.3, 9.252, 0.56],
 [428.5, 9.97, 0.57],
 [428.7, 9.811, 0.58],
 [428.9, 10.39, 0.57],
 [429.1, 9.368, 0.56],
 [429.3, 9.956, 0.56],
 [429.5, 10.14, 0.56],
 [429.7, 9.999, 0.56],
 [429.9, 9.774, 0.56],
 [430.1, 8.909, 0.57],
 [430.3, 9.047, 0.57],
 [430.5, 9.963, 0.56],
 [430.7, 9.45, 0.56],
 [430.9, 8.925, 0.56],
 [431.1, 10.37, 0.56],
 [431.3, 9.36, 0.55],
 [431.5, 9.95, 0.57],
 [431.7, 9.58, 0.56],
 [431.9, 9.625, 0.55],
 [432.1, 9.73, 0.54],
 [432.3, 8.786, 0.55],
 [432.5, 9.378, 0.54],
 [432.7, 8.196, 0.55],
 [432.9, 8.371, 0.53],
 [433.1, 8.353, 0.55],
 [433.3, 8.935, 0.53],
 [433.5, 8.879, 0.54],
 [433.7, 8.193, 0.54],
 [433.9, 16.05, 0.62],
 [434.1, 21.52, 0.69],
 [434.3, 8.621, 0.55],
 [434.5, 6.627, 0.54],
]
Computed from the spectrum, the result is 0.24 nm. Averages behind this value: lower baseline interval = 10.6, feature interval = 9.98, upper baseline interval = 10.5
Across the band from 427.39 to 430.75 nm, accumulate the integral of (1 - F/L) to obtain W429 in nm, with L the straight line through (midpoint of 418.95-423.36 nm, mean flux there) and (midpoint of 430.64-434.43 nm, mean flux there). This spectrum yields 0.14 nm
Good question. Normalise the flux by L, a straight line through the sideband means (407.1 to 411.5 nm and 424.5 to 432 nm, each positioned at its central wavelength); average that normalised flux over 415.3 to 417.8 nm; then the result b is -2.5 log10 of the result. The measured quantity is -0.07 mag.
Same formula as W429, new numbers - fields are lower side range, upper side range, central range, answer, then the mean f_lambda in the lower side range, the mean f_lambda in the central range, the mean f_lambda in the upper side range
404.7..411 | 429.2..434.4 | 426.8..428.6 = 0.09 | 10.3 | 9.57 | 10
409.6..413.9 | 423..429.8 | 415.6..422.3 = -0.24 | 9.82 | 10.3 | 9.99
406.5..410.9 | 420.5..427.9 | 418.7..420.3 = 0.02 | 10.2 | 9.98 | 10.1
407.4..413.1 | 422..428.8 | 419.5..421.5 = -0.06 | 9.97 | 10.2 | 9.93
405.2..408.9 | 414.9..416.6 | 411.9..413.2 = 0.10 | 10.5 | 10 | 11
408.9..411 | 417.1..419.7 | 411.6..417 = -0.30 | 9.82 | 10.4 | 9.92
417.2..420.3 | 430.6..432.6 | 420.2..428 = -0.25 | 9.94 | 10.1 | 9.52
